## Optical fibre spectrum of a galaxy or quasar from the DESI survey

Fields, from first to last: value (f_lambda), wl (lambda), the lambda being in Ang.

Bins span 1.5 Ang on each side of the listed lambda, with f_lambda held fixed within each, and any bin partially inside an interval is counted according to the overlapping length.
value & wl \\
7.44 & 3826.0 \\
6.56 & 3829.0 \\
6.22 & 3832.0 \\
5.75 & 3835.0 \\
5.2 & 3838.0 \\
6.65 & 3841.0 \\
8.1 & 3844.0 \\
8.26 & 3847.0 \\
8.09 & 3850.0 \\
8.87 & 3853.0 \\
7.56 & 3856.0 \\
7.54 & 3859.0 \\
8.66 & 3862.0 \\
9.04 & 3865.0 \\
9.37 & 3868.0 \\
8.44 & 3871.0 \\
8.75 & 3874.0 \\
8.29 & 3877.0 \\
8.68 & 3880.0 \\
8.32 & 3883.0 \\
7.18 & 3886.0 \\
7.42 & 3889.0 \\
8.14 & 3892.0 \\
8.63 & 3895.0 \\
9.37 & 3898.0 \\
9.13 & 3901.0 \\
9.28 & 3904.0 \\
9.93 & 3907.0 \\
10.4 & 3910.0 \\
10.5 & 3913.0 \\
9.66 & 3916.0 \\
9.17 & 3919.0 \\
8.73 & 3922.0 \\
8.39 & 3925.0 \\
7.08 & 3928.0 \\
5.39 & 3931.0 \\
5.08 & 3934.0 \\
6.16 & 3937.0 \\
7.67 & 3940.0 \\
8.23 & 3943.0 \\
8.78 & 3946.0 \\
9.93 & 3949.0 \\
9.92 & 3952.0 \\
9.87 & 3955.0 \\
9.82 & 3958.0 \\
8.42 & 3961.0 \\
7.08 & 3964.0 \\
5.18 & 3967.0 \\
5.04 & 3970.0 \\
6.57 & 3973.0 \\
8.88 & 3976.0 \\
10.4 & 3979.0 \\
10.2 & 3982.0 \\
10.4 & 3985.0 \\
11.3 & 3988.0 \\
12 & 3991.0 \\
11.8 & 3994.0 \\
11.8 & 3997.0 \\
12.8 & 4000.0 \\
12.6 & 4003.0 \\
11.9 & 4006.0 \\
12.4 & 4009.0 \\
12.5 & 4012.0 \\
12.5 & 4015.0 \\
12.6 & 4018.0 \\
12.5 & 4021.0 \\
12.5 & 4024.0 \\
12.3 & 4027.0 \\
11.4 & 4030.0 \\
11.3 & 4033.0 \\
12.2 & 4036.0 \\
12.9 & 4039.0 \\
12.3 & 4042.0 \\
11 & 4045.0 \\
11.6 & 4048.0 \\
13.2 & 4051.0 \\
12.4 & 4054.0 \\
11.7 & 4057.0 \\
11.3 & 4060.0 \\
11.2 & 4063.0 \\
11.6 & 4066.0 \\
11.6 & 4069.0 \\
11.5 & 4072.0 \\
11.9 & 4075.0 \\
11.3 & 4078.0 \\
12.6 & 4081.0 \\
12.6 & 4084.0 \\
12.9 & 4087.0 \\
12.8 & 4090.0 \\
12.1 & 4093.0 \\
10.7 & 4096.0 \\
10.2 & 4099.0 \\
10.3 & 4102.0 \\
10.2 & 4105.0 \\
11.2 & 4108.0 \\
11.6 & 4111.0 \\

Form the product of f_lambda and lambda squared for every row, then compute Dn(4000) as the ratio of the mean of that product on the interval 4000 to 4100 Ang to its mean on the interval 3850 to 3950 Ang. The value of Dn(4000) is 1.5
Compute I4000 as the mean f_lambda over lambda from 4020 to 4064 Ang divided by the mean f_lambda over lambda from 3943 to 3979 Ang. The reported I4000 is 1.46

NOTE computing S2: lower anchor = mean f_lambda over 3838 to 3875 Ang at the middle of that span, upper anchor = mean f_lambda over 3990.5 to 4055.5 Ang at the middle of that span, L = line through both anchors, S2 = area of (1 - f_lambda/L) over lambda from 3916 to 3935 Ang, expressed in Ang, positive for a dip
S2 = 4.4 Ang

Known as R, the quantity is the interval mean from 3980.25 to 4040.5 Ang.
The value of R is 12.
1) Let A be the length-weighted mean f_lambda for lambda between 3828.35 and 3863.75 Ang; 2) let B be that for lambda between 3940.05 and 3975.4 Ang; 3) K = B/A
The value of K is 1.1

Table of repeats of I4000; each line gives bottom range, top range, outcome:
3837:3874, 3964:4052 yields 1.38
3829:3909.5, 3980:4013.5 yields 1.45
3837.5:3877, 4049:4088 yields 1.47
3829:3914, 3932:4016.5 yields 1.16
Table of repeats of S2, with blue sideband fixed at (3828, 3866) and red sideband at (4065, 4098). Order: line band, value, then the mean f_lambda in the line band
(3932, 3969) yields 5.82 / 7.94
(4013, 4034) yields -2.66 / 12.2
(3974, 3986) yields 0.21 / 9.81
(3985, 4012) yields -4.34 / 12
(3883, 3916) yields -2.17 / 9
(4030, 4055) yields -1.95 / 12.1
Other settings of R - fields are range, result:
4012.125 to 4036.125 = 12.2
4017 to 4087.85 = 12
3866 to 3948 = 8.39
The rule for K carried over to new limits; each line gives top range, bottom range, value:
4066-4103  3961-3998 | 1.28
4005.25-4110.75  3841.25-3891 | 1.44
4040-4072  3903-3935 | 1.38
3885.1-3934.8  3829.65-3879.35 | 1.09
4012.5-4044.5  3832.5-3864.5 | 1.63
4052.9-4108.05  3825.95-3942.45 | 1.44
